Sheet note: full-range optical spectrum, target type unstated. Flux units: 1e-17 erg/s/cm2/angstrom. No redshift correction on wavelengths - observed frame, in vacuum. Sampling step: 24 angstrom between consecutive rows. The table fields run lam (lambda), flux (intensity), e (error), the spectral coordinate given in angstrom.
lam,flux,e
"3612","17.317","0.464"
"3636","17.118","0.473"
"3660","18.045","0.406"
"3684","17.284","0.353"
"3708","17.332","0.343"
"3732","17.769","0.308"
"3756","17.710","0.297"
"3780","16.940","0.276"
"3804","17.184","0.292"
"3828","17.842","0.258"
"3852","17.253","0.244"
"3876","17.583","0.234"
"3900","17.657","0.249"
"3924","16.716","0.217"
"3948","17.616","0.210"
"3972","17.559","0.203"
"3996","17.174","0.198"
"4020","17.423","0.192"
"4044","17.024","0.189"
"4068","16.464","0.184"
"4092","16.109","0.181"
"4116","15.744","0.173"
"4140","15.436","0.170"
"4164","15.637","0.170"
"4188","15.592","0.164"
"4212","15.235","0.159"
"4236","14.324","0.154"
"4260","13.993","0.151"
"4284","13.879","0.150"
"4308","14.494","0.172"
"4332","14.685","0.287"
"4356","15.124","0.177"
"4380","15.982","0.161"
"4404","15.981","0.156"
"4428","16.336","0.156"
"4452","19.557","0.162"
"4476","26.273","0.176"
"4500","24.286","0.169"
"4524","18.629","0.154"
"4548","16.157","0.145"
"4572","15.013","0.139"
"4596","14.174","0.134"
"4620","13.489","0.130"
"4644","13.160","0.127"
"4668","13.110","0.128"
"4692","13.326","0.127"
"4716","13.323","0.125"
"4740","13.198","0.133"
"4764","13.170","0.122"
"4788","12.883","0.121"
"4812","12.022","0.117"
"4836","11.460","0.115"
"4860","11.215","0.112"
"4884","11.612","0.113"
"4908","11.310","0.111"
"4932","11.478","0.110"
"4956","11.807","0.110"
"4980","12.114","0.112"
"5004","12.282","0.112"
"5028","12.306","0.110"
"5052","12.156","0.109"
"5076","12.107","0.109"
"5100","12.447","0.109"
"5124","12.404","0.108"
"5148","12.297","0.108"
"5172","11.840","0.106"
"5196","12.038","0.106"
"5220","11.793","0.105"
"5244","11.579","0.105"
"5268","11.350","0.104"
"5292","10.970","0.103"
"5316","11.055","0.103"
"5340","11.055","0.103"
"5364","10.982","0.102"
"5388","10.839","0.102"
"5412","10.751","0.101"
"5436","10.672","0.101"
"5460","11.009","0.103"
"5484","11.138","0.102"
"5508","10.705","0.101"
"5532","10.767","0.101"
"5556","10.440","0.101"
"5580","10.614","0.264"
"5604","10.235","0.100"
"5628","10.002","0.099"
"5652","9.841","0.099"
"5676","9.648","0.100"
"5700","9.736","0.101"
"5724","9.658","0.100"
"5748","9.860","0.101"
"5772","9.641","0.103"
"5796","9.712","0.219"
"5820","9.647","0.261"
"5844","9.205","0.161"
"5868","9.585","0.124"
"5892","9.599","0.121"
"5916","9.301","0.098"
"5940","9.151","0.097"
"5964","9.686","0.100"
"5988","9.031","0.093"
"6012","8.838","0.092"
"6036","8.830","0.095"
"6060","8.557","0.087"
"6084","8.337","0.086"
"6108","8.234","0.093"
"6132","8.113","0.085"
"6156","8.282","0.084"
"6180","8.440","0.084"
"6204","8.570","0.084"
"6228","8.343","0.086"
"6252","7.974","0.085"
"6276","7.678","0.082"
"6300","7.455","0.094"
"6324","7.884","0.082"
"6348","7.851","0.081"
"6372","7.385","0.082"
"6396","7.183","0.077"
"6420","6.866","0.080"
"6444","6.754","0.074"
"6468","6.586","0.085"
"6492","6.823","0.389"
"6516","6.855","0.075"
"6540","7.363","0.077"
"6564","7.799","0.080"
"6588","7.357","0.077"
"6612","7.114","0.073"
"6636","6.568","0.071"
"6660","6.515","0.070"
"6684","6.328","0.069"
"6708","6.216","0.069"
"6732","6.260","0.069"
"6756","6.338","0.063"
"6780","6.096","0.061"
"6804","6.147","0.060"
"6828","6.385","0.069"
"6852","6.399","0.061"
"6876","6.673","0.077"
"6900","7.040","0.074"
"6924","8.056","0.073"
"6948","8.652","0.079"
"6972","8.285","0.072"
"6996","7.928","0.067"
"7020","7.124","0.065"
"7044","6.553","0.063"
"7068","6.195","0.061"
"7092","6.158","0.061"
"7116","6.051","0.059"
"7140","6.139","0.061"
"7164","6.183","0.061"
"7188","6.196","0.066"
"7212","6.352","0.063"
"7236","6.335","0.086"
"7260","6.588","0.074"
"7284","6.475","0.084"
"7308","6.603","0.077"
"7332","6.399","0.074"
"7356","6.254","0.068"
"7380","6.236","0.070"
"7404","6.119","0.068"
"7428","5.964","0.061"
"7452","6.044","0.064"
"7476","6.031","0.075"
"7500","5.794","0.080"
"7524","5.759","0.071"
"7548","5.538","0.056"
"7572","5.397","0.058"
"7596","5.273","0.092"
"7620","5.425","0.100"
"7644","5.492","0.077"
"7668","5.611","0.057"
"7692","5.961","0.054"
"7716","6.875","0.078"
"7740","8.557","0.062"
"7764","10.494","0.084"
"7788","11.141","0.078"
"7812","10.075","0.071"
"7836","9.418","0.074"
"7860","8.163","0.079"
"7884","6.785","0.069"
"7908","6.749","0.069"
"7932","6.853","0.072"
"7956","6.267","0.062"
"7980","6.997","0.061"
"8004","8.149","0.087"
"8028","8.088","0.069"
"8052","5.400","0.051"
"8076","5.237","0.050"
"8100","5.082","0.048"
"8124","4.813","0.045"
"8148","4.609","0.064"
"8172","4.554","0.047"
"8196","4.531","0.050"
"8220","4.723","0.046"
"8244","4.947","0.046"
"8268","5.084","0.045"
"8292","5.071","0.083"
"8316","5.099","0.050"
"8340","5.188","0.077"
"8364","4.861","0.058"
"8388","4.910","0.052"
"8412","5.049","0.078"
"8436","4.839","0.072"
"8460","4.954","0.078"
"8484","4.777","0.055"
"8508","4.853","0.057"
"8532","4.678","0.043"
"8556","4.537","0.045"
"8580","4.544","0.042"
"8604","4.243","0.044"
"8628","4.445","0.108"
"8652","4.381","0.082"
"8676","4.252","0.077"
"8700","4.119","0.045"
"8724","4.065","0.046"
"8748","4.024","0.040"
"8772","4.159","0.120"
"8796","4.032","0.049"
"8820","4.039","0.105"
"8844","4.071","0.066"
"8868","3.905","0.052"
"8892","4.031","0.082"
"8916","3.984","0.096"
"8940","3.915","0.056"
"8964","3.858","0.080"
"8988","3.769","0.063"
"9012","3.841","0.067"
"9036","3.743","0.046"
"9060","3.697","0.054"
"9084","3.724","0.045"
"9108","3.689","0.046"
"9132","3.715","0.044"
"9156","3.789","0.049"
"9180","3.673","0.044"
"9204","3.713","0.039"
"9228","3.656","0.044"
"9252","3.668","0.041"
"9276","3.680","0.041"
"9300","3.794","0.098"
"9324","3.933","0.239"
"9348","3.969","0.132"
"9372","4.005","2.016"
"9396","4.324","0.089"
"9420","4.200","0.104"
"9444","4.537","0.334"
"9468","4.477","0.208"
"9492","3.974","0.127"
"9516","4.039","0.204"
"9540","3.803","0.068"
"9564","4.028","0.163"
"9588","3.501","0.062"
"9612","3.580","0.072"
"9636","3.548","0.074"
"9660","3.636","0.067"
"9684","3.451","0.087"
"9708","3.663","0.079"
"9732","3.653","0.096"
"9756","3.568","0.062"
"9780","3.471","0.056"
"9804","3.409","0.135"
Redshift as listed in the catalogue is 0.60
